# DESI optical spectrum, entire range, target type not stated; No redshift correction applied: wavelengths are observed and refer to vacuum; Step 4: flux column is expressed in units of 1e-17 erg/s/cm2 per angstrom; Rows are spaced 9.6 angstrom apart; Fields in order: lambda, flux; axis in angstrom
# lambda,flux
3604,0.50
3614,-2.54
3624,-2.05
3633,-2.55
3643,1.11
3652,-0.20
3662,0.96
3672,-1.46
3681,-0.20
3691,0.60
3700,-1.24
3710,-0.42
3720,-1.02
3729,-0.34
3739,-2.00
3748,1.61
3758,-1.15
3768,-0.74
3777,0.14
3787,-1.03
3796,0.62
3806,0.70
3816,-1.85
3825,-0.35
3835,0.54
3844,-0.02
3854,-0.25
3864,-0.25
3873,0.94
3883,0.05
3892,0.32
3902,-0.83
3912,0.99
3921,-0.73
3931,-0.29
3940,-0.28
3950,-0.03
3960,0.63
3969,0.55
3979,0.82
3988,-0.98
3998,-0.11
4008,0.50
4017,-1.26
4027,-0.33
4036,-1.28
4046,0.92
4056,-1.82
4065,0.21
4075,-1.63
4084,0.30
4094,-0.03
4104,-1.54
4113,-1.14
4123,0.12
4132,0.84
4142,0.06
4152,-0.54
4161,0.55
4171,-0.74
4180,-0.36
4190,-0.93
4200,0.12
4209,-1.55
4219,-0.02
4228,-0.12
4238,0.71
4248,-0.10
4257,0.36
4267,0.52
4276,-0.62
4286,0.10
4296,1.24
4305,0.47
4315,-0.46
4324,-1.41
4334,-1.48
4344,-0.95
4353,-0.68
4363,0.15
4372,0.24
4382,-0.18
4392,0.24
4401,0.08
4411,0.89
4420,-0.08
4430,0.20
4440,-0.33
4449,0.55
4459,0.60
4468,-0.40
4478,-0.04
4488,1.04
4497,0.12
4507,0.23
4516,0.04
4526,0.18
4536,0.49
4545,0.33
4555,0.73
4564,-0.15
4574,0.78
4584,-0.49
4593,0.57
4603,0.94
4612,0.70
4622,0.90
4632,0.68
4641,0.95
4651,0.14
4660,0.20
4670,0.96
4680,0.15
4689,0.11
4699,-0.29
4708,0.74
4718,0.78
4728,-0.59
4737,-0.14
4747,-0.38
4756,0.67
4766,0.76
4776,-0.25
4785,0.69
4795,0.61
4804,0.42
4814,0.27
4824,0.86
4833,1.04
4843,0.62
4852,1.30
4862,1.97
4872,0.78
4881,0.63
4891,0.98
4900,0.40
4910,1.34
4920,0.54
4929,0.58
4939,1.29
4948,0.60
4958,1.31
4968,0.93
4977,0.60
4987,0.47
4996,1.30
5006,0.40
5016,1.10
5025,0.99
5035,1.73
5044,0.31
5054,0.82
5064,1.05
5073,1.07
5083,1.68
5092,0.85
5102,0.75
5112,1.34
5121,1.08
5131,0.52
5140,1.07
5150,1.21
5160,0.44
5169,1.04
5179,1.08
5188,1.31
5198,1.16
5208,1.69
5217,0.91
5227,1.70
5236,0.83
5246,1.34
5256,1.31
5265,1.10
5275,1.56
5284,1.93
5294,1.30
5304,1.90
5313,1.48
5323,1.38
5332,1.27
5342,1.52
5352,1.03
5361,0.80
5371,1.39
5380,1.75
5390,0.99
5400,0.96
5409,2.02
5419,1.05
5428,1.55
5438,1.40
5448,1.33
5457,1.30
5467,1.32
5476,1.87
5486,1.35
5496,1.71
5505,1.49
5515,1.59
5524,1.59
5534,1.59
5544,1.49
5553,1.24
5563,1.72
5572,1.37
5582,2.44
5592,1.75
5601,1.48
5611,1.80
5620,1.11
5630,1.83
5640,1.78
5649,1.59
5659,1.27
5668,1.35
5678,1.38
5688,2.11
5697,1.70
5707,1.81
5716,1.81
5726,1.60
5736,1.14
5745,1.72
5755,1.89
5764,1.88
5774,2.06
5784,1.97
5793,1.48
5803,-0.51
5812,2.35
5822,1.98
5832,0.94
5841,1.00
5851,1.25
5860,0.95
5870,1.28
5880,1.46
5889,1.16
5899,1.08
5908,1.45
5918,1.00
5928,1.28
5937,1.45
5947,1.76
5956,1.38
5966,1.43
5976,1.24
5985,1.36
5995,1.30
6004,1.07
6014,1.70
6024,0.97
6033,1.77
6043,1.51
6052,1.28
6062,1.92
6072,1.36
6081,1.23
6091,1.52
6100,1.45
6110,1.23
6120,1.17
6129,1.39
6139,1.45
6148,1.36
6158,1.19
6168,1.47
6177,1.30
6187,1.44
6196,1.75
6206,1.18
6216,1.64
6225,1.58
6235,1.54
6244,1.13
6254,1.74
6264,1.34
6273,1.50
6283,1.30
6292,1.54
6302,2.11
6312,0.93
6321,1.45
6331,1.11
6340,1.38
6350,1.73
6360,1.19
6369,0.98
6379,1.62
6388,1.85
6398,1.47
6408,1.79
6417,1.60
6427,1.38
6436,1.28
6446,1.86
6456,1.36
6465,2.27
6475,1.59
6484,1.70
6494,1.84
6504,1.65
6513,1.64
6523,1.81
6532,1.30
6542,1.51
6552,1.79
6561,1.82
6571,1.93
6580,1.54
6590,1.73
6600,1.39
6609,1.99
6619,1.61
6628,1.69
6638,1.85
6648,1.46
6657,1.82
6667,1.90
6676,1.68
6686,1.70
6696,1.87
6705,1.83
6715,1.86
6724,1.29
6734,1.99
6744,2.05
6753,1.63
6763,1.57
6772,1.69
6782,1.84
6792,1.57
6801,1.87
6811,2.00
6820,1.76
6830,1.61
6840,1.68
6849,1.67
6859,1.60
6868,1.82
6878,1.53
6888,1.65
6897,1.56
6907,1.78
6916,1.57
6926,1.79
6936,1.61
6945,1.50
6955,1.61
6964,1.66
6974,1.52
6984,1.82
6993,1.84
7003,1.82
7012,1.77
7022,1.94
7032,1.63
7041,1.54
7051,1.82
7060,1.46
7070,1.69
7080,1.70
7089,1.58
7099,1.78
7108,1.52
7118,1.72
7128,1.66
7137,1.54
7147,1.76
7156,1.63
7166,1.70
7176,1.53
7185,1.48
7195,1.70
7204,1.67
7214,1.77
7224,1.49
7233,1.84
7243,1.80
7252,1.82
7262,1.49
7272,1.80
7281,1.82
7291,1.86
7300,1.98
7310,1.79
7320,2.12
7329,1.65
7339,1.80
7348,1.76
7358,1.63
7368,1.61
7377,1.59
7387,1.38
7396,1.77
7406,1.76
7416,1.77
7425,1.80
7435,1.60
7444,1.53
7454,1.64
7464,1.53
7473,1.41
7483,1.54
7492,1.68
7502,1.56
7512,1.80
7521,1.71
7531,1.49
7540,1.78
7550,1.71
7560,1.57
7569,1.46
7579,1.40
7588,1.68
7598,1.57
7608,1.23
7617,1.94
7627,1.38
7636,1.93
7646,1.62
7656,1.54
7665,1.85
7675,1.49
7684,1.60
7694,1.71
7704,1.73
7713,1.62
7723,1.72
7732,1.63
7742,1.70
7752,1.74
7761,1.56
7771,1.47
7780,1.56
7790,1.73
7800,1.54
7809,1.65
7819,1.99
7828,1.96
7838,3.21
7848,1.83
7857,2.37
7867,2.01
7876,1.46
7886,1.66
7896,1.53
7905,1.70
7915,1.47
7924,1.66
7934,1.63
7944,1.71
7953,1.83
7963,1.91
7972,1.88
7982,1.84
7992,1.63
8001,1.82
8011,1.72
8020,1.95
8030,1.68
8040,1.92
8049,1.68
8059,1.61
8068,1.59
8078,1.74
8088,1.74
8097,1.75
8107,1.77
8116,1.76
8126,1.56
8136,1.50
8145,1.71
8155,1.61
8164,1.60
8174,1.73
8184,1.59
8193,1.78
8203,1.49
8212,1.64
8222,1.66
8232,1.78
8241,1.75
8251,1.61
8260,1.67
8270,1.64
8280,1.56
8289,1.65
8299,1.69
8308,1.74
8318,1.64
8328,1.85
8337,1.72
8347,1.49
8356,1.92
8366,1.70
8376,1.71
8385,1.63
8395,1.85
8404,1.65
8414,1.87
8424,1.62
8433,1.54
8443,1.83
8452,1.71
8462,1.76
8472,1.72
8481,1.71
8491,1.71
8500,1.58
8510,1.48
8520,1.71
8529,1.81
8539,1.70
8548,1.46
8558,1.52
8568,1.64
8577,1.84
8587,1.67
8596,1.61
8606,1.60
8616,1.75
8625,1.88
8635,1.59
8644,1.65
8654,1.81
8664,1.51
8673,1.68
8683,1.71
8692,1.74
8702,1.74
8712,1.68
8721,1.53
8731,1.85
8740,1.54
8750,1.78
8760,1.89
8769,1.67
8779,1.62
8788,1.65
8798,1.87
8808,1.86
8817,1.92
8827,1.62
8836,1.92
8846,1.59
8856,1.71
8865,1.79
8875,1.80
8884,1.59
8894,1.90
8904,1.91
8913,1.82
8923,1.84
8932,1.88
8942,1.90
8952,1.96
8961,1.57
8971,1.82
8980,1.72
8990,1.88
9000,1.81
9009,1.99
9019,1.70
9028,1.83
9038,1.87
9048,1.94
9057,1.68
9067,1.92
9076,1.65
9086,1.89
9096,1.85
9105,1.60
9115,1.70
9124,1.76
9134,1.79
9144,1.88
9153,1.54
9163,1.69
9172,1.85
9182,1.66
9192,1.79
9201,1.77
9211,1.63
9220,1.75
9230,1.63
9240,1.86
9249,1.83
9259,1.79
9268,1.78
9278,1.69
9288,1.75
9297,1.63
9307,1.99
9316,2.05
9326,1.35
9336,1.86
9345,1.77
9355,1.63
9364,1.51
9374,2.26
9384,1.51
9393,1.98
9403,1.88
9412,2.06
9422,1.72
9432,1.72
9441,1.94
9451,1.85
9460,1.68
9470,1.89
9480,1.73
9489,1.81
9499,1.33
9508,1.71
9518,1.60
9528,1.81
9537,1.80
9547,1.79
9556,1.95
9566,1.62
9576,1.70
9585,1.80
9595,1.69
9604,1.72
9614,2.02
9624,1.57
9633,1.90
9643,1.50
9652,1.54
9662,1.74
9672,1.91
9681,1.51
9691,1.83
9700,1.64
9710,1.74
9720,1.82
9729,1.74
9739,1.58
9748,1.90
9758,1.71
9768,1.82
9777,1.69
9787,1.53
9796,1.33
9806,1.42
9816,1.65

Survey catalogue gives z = 0.19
